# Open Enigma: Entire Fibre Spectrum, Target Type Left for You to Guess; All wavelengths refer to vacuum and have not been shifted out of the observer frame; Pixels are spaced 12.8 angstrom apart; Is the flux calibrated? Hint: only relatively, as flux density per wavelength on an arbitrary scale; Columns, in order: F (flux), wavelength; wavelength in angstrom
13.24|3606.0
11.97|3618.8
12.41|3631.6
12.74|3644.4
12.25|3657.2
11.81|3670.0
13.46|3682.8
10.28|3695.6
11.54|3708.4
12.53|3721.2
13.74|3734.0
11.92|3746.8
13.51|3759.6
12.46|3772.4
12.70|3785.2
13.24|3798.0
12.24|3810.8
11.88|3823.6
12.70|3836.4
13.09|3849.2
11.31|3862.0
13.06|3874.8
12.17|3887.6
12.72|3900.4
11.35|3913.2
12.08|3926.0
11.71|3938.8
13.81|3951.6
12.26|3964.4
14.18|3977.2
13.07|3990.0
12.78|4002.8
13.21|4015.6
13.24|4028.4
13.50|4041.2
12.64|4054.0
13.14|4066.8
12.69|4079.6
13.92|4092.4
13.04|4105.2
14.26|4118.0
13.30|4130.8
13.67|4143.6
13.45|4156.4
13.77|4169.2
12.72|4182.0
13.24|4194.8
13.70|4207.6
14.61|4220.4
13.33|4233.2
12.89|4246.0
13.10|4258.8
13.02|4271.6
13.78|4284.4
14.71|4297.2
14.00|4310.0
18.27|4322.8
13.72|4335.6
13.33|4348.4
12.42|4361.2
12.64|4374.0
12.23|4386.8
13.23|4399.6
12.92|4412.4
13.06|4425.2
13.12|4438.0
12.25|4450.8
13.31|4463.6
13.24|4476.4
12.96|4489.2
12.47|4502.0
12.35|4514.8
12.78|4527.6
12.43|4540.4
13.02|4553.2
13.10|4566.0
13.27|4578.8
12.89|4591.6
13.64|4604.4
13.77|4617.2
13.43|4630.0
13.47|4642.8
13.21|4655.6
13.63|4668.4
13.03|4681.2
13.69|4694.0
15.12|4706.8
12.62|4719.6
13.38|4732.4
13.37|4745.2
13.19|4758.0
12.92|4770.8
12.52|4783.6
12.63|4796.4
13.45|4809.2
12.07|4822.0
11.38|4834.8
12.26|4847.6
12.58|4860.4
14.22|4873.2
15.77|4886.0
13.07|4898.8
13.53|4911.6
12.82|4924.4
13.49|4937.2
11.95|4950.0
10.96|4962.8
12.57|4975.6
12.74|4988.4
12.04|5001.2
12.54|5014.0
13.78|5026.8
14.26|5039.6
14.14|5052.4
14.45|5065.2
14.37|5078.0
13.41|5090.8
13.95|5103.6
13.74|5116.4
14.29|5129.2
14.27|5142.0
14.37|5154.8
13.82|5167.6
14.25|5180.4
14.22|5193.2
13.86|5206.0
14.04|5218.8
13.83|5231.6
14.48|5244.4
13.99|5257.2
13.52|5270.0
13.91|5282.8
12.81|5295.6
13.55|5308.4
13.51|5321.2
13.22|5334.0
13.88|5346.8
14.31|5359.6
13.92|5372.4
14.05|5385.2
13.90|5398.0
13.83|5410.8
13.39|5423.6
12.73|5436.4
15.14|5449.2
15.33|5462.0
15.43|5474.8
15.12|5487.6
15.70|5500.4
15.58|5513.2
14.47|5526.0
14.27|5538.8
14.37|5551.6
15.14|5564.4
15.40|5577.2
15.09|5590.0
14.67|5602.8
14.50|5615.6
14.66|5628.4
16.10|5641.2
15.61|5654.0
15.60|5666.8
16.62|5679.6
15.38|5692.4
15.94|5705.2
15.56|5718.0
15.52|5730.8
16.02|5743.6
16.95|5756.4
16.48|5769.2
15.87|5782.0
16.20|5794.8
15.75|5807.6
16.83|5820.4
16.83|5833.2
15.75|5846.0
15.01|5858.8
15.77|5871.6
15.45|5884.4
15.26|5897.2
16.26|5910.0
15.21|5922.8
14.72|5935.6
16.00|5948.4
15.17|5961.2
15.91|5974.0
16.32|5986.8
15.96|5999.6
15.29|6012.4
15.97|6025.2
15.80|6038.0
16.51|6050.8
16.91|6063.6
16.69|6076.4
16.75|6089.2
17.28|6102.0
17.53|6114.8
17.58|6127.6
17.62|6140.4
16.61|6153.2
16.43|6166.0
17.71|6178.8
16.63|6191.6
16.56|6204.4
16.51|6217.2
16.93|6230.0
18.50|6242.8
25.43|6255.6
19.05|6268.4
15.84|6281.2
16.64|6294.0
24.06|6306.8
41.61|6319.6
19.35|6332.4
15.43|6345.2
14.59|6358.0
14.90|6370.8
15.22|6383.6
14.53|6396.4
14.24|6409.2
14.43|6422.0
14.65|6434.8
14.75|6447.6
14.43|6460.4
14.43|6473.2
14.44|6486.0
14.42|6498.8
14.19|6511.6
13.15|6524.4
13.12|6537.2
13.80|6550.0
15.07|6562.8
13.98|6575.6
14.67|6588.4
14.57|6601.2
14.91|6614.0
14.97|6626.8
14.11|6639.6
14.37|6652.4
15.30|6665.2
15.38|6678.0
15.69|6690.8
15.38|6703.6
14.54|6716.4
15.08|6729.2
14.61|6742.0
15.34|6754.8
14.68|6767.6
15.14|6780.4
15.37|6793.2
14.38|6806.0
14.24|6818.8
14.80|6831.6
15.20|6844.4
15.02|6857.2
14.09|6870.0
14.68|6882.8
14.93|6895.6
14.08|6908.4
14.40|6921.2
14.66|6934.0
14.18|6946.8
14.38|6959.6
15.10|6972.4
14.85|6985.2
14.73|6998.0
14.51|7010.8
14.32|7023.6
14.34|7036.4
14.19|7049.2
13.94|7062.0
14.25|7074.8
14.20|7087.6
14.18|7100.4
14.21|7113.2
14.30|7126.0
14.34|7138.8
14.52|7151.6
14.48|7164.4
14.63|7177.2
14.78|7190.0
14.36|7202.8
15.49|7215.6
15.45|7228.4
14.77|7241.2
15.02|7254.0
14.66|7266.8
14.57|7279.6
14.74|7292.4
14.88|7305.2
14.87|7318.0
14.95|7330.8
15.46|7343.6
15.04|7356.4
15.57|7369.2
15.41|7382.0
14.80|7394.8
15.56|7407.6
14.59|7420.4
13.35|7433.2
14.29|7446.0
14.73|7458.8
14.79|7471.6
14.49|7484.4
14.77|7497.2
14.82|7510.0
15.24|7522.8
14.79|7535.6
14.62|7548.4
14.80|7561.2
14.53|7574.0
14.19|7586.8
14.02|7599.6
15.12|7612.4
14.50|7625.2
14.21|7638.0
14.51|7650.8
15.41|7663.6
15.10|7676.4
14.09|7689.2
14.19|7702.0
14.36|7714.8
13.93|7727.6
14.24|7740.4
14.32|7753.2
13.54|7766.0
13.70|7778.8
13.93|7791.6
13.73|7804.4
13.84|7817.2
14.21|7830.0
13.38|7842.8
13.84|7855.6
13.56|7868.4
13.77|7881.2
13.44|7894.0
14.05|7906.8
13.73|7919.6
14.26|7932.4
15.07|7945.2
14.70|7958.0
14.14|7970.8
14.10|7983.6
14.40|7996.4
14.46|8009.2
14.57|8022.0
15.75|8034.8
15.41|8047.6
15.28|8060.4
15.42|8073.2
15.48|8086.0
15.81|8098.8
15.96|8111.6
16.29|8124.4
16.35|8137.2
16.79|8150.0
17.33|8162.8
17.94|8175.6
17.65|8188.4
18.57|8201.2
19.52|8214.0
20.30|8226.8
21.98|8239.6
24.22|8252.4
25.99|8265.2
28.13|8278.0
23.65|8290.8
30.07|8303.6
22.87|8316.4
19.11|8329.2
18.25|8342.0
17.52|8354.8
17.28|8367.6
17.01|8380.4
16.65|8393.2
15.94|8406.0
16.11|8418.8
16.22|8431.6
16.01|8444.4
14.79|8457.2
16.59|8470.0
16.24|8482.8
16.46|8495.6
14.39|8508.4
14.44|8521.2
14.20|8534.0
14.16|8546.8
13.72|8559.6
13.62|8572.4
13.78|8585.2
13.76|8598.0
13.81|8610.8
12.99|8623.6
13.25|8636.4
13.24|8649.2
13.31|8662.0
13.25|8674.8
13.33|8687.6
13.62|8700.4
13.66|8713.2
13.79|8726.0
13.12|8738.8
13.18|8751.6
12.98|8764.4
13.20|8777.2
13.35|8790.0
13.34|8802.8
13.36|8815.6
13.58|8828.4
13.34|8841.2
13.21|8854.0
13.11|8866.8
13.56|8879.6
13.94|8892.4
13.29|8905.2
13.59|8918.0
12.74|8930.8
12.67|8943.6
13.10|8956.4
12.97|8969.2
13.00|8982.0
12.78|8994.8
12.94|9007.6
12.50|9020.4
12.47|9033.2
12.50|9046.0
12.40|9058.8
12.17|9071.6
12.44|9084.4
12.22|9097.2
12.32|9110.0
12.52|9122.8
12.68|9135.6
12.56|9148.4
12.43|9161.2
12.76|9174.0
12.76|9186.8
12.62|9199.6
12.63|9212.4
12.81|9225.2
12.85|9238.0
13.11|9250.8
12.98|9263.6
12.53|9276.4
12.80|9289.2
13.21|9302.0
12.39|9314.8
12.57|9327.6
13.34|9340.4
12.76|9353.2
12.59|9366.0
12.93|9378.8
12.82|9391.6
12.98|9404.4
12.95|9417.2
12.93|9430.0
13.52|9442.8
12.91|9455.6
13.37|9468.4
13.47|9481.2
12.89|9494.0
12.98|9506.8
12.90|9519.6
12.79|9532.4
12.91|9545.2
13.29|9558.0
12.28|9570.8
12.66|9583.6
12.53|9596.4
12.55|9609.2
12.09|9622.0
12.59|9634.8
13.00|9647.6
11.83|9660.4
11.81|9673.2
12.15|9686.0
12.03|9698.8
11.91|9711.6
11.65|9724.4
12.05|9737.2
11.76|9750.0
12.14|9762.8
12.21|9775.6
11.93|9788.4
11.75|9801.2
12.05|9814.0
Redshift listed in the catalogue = 0.26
